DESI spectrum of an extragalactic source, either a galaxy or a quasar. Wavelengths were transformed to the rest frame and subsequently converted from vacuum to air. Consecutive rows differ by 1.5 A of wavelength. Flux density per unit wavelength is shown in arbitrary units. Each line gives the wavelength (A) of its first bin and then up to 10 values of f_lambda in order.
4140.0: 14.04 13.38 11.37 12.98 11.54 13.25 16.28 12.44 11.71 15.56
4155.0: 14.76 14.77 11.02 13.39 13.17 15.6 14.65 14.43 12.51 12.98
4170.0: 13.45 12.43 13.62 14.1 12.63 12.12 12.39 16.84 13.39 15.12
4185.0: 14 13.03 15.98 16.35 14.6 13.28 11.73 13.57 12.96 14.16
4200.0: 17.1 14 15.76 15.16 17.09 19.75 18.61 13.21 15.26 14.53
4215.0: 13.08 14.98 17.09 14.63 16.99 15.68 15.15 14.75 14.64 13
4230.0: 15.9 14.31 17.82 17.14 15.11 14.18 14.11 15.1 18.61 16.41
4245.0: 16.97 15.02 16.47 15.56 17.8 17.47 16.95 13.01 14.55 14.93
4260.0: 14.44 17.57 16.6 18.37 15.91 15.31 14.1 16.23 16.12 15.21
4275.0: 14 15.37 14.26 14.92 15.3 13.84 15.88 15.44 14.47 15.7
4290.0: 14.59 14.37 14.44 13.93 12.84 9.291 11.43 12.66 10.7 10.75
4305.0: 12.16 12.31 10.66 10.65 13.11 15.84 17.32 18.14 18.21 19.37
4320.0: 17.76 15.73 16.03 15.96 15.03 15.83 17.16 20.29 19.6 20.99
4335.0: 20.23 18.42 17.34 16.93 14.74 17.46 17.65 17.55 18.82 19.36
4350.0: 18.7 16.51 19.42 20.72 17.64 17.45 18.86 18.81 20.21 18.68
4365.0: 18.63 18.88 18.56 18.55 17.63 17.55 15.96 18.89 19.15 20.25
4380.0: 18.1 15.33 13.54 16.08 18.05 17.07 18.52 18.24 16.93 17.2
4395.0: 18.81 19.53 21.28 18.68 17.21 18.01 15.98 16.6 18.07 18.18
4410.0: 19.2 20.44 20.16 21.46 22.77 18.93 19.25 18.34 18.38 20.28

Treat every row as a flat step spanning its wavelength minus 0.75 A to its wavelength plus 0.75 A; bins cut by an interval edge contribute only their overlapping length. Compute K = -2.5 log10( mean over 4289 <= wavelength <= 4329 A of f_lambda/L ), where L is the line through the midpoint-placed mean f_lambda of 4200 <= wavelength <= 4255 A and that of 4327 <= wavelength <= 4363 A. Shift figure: 0.229 mag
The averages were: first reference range 15.8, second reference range 18.4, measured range 14.3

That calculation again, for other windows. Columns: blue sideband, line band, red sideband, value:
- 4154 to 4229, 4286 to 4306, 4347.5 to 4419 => 0.27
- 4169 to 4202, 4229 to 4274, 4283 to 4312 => -0.19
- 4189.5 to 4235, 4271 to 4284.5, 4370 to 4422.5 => 0.09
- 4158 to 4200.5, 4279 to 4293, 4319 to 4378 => 0.11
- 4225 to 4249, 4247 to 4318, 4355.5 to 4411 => 0.12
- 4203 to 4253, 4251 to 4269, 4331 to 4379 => 0.04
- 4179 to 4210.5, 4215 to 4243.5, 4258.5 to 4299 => -0.04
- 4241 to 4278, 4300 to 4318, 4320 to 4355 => 0.25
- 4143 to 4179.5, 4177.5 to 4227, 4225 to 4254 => -0.02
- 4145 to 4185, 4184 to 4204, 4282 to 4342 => -0.03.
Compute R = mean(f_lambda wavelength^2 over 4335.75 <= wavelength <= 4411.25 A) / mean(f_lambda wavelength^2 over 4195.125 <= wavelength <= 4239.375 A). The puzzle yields 1.26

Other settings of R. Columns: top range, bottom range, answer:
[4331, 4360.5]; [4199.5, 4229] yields 1.26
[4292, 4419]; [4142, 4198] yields 1.38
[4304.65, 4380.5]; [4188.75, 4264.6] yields 1.19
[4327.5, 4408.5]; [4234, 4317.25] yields 1.28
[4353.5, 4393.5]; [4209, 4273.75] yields 1.22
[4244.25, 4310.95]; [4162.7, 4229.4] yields 1.03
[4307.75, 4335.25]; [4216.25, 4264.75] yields 1.10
